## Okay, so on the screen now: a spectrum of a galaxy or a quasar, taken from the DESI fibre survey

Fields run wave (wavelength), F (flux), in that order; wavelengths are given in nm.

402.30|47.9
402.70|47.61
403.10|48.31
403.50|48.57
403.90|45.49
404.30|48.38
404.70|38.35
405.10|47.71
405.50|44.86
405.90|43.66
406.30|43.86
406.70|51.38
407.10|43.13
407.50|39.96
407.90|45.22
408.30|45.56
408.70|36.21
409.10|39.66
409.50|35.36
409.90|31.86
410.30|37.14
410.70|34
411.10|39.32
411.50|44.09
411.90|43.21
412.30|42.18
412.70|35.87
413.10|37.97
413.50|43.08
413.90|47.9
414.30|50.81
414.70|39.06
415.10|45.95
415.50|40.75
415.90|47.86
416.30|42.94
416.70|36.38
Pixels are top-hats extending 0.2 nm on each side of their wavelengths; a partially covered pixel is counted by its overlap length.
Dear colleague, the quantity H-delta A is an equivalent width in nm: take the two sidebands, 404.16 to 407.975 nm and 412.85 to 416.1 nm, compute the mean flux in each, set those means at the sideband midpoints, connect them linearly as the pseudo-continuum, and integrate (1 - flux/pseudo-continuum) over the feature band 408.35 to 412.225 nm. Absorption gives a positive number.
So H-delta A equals 0.52 nm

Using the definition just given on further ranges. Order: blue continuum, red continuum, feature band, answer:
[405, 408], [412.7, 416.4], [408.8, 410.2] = 0.272 nm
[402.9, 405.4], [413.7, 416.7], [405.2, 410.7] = 0.522 nm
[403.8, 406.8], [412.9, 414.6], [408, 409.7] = 0.205 nm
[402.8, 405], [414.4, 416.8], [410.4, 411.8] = 0.150 nm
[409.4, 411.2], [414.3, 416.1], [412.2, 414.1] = -0.038 nm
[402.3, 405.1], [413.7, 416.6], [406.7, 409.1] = 0.166 nm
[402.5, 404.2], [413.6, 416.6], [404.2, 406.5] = 0.135 nm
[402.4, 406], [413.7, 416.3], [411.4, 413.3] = 0.206 nm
